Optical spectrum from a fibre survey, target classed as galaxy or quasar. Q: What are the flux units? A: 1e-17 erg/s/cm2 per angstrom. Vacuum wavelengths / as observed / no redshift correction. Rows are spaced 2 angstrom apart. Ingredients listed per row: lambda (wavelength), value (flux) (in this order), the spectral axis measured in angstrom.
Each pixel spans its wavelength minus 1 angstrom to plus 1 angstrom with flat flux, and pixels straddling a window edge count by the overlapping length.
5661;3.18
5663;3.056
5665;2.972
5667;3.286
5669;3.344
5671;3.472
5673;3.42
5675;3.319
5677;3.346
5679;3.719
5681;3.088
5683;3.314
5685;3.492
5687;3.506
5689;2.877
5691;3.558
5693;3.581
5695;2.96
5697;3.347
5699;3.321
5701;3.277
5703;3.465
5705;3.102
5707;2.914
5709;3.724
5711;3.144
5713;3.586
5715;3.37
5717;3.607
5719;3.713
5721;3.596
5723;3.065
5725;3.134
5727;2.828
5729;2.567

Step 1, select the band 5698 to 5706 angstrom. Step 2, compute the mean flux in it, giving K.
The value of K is 3.29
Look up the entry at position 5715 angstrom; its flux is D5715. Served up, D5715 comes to 3.37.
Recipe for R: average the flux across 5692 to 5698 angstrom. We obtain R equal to 3.3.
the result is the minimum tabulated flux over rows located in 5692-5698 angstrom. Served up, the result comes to 2.96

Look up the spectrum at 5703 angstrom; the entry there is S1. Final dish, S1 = 3.465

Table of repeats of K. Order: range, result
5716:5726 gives 3.42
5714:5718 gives 3.49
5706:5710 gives 3.32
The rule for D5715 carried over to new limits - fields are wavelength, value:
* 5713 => 3.586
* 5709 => 3.724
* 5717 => 3.607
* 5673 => 3.42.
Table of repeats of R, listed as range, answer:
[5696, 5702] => 3.31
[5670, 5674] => 3.45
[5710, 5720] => 3.48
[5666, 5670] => 3.31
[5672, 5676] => 3.37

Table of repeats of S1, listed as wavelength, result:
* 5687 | 3.506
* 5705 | 3.102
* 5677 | 3.346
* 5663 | 3.056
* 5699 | 3.321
